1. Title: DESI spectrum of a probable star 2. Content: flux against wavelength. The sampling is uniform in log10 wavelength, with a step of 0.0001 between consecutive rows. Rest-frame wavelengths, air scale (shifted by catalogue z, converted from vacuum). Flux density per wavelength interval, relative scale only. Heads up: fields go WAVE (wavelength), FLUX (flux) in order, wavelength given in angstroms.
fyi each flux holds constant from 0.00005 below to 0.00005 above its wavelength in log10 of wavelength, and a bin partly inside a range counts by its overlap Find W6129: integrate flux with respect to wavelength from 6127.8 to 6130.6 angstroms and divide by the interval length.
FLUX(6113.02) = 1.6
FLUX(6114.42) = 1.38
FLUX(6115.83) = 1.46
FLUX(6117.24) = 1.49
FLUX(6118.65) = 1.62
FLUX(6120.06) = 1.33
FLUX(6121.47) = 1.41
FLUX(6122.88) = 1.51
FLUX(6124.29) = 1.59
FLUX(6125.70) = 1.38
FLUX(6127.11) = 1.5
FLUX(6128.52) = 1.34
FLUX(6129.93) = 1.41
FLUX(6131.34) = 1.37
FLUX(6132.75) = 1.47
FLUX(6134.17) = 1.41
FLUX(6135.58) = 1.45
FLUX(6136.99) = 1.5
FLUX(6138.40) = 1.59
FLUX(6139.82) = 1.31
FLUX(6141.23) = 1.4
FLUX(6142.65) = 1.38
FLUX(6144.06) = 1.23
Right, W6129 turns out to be 1.38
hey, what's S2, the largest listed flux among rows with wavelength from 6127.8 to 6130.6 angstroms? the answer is 1.41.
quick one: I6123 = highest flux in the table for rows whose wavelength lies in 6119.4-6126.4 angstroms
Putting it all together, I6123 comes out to 1.59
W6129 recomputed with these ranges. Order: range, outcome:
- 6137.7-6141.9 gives 1.43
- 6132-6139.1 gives 1.48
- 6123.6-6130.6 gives 1.44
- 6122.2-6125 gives 1.55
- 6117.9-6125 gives 1.49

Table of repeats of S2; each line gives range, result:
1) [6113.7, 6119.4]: 1.62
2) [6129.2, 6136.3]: 1.47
